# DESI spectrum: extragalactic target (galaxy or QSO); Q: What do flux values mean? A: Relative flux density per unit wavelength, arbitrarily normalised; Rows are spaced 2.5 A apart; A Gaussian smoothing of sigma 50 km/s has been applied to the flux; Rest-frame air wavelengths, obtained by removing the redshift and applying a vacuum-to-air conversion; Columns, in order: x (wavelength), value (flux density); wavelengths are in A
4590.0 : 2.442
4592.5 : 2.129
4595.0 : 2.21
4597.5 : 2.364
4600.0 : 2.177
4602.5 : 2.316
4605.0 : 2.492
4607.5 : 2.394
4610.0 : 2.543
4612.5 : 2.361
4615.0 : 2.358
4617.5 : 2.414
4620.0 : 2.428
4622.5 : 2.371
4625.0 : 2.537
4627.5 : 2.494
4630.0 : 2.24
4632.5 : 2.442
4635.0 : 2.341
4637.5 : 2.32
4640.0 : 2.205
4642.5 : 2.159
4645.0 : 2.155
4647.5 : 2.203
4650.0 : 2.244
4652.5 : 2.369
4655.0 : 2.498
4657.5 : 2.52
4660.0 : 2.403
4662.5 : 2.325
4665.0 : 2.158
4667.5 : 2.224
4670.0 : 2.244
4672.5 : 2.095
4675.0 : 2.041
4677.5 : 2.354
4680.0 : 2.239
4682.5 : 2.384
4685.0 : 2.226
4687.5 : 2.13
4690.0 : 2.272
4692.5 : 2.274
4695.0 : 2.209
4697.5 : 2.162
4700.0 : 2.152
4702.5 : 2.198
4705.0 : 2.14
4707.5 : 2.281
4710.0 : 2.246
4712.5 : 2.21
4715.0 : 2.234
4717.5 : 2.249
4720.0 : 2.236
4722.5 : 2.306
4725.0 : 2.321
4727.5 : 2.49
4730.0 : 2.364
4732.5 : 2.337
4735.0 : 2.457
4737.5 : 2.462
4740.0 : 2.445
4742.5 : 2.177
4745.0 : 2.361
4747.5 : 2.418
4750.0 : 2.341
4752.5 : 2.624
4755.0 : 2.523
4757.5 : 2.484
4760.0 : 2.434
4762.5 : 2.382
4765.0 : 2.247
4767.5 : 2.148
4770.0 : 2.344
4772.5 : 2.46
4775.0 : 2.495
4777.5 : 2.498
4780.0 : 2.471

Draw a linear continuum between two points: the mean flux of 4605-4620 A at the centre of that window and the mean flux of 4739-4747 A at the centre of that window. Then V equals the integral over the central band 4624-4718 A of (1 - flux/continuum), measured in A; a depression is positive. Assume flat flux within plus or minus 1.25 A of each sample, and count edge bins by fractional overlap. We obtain 4.5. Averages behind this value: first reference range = 2.42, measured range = 2.27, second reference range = 2.33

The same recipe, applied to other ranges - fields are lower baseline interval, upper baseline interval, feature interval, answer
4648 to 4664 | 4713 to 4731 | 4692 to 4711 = 1.0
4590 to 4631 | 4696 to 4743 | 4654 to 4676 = 0.5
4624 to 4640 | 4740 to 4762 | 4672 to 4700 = 2.1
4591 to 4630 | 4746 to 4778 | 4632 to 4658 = 0.8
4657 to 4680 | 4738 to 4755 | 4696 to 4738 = 1.2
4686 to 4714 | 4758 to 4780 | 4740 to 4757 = -0.6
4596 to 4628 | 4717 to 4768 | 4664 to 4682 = 1.4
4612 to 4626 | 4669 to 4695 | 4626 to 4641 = 0.1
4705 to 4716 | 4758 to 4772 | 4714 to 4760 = -2.1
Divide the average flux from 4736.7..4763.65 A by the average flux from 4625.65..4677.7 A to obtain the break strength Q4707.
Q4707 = 1.1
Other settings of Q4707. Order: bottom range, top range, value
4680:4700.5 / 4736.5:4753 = 1.07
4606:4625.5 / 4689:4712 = 0.91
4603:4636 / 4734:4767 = 1.00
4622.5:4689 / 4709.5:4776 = 1.03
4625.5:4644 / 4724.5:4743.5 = 1.03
